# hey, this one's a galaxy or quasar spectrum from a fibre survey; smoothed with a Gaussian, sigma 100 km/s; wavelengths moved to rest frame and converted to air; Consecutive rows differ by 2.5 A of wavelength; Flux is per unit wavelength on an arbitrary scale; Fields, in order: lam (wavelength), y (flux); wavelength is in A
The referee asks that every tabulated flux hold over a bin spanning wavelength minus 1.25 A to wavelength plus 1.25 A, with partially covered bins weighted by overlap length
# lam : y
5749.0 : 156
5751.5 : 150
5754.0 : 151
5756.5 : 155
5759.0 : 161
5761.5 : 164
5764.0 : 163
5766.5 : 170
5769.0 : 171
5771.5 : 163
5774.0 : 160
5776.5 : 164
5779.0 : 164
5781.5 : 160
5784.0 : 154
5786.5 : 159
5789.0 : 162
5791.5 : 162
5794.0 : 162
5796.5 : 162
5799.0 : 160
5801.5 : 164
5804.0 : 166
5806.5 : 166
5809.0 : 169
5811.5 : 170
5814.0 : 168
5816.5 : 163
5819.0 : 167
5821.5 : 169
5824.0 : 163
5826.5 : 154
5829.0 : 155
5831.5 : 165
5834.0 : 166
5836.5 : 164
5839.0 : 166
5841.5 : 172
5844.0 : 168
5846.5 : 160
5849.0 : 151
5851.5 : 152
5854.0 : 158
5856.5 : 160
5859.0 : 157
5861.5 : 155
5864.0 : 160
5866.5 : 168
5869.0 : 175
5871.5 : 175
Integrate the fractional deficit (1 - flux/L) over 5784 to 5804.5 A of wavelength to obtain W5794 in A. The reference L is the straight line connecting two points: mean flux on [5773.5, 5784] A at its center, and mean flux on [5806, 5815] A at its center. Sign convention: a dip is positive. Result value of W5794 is 0.4 A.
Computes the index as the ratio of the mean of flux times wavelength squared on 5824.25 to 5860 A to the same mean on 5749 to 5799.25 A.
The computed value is 1.0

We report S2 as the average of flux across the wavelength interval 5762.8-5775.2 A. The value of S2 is 165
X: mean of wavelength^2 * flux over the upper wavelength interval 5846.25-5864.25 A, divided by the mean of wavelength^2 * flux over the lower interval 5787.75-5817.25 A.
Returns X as 1.0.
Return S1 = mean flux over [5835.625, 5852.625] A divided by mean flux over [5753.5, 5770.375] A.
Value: 1.0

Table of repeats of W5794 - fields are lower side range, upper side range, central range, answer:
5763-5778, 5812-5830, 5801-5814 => -0.3 A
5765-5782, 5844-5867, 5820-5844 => -0.6 A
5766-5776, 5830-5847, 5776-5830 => 0.9 A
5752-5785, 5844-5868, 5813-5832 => -0.4 A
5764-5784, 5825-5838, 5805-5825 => -0.6 A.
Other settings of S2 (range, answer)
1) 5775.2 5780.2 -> 164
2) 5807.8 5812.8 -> 169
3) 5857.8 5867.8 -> 160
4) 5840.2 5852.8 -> 161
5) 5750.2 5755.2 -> 151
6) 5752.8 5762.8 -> 158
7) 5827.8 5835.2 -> 162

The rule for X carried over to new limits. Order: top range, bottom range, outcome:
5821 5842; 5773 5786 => 1.04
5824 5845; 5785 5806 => 1.02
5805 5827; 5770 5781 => 1.03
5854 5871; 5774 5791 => 1.04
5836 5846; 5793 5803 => 1.05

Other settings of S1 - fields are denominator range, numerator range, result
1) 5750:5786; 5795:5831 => 1.02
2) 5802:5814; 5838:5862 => 0.95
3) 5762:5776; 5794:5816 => 1.00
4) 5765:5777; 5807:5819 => 1.01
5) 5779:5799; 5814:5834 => 1.02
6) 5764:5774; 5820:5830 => 0.96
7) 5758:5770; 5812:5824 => 1.00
